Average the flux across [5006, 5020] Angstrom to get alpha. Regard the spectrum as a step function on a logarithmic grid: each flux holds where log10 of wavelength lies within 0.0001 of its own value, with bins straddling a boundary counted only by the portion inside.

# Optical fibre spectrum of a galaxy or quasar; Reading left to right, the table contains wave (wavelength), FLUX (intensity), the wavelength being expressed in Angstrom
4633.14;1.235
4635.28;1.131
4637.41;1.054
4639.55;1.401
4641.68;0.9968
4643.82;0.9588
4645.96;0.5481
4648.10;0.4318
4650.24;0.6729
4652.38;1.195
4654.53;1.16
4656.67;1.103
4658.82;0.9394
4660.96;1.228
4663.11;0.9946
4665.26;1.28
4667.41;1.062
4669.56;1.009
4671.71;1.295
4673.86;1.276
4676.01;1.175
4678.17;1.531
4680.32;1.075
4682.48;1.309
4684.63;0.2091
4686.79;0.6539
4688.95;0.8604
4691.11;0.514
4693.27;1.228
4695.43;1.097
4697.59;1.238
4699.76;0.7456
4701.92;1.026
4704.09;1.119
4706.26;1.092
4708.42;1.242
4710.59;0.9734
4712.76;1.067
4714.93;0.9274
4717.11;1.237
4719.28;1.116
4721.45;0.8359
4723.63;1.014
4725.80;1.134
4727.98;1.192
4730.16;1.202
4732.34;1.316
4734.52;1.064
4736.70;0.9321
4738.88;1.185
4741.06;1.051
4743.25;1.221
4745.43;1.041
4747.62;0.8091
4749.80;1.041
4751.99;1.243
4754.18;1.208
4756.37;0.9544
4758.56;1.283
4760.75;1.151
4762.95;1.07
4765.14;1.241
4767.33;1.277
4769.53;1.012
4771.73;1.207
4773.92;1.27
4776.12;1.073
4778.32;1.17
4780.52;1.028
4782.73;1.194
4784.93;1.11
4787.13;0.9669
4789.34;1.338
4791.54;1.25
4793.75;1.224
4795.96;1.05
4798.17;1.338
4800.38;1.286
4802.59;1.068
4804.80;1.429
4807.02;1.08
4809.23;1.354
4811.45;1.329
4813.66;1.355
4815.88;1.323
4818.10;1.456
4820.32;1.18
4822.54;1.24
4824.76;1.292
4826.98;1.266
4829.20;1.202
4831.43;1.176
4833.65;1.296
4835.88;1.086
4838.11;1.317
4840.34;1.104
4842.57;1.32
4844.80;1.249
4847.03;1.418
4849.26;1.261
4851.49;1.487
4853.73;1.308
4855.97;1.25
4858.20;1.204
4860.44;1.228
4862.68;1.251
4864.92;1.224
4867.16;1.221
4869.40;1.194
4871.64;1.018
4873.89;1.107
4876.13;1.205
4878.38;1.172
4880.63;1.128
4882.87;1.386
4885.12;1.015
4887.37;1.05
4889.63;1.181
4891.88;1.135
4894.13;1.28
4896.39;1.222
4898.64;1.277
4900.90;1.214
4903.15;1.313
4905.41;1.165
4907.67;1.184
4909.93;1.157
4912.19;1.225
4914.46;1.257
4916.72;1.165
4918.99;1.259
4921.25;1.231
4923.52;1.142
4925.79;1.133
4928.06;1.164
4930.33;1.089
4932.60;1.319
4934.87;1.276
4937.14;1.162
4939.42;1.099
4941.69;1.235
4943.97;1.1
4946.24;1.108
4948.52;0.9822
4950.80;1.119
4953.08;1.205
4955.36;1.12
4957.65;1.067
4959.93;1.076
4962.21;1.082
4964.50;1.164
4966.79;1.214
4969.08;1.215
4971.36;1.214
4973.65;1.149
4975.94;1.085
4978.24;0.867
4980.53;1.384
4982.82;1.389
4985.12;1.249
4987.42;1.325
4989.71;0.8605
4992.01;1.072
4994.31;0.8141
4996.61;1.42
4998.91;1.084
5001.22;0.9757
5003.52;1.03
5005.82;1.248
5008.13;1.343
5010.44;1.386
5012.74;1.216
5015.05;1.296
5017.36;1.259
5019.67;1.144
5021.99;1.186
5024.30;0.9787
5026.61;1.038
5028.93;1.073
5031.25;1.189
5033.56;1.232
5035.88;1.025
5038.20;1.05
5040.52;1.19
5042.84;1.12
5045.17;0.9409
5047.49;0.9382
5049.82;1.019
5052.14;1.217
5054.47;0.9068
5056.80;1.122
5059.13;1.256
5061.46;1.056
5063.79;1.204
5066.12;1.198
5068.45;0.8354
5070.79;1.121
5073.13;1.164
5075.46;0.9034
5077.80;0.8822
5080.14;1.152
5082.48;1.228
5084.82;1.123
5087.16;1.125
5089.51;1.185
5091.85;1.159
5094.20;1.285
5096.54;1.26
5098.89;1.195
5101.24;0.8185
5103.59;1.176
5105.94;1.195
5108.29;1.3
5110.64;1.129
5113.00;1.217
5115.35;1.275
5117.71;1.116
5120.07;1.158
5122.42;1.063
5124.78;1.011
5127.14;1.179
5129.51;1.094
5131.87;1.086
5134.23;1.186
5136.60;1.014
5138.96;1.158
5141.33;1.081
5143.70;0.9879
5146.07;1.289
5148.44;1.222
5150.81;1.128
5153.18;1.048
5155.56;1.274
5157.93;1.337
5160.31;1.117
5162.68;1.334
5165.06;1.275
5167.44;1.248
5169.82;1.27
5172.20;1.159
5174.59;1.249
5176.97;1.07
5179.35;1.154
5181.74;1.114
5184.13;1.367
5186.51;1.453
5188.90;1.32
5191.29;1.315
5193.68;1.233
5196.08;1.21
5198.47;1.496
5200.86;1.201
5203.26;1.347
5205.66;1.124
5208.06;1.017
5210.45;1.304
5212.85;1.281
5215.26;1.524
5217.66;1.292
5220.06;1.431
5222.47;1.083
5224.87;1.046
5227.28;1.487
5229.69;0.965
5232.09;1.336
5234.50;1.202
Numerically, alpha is 1.28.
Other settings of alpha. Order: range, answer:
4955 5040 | 1.15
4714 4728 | 1.06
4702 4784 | 1.11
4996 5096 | 1.13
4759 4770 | 1.17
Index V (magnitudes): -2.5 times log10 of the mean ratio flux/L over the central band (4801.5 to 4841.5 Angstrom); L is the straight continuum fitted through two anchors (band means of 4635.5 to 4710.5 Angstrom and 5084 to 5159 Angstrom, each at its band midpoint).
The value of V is -0.176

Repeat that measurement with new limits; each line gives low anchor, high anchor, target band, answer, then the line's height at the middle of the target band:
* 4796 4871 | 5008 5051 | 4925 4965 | 0.05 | 1.19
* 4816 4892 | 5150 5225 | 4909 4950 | 0.05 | 1.23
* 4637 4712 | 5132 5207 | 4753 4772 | -0.10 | 1.05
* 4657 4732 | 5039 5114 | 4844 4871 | -0.17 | 1.08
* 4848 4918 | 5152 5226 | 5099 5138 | 0.10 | 1.24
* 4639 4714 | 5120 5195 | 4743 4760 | -0.05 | 1.04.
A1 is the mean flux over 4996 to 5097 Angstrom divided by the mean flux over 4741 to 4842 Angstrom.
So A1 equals 0.95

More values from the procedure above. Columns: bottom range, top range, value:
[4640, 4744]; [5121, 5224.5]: 1.17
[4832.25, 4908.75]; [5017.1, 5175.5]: 0.93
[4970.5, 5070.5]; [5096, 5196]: 1.05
